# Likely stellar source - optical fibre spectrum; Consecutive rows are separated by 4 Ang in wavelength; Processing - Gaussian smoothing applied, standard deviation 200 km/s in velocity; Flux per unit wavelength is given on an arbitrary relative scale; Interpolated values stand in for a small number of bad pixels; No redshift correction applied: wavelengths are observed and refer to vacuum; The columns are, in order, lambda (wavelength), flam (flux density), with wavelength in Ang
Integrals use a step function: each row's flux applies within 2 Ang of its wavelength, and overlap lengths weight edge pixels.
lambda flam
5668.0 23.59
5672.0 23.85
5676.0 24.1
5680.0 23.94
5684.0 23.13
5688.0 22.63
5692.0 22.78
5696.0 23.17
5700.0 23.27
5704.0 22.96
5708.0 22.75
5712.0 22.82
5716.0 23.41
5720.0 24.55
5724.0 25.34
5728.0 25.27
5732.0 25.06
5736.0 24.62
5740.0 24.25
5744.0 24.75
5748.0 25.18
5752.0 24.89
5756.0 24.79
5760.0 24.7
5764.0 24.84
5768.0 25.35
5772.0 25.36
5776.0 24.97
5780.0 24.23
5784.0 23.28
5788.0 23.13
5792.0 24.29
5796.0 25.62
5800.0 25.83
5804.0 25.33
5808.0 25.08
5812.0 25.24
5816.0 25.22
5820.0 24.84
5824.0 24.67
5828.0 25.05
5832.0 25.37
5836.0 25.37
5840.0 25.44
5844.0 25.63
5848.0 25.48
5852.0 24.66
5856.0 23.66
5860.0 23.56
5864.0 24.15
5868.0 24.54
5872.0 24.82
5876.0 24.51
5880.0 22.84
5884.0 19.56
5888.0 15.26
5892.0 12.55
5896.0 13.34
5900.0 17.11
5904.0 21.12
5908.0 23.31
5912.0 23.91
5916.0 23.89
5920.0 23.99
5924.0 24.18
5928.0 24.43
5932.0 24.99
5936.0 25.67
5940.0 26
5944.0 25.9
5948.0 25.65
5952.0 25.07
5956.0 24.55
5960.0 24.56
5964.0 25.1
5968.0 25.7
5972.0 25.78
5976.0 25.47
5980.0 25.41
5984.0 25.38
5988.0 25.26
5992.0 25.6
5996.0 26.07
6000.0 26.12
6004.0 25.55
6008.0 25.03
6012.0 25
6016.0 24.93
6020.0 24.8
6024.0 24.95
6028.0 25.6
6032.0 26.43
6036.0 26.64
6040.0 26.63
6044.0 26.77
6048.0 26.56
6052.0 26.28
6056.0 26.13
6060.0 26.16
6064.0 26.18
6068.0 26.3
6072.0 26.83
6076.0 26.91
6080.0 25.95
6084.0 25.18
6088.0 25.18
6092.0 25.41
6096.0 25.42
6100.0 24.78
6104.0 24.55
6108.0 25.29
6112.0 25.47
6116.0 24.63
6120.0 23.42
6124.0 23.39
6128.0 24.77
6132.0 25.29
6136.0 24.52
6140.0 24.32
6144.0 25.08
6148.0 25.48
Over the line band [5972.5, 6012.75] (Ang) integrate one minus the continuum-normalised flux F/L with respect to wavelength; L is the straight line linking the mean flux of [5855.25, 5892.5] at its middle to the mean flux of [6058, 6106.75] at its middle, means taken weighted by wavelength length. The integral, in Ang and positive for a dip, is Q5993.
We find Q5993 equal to -2.4 Ang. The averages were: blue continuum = 21.8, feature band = 25.5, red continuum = 25.7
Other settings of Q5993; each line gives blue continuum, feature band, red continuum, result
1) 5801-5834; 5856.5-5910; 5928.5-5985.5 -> 9.8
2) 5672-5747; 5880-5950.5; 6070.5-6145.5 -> 7.5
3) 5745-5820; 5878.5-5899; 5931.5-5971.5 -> 7.0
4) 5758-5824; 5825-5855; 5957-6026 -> -0.3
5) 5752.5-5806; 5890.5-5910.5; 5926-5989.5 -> 5.9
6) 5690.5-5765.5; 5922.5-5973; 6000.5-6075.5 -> 0.5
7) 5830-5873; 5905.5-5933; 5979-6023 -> 1.1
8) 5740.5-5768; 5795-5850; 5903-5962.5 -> -1.2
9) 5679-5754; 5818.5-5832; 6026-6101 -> -0.2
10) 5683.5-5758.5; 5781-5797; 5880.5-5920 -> -1.3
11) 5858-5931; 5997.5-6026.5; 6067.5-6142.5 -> -2.1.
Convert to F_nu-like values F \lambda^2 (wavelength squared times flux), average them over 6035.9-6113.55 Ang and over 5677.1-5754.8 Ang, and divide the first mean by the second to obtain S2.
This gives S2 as 1.22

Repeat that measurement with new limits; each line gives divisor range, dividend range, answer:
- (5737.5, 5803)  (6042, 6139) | 1.15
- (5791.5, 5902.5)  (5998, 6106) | 1.19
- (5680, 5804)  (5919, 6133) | 1.15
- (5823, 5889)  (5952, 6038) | 1.11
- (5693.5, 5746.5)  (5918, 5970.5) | 1.13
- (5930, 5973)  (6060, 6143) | 1.05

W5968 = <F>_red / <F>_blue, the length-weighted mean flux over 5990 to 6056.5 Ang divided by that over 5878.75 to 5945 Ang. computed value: 1.20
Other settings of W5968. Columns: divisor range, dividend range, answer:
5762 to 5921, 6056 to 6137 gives 1.08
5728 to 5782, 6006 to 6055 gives 1.04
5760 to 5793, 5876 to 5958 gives 0.91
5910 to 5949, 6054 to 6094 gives 1.05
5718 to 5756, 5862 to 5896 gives 0.83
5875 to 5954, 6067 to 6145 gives 1.13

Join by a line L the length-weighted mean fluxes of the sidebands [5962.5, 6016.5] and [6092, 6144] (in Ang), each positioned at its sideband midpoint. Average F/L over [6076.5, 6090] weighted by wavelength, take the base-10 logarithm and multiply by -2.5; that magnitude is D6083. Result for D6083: -0.030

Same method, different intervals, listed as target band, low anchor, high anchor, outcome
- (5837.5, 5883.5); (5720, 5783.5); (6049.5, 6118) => 0.04 mag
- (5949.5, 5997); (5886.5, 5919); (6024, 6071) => -0.13 mag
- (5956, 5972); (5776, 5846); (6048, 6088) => 0.02 mag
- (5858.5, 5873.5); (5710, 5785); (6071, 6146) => 0.02 mag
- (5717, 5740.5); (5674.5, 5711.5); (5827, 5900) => -0.08 mag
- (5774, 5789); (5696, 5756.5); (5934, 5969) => 0.02 mag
